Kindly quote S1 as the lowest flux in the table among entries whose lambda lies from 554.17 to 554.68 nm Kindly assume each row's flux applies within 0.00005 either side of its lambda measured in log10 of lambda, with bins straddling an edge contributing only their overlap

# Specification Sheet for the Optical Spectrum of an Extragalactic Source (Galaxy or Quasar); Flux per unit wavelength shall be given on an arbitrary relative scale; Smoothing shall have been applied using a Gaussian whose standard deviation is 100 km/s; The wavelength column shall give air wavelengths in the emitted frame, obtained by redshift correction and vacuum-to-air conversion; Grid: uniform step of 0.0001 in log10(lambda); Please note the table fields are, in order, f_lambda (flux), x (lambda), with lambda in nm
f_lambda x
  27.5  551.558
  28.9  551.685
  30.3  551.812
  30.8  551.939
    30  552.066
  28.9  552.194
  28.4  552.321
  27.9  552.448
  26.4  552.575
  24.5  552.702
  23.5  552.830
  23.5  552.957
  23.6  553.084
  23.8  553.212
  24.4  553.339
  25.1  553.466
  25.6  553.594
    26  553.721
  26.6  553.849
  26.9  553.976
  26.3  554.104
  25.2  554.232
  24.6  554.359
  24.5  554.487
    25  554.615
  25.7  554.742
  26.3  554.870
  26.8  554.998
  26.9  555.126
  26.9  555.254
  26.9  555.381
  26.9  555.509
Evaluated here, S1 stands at 24.5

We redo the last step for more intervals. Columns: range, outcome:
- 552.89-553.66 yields 23.5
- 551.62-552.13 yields 28.9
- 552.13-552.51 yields 27.9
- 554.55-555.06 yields 25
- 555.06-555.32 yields 26.9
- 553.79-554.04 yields 26.6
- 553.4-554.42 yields 24.6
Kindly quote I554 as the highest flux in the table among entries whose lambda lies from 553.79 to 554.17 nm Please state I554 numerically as 26.9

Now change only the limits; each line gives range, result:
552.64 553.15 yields 24.5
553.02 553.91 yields 26.6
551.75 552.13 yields 30.8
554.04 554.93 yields 26.3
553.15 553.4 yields 24.4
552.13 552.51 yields 28.9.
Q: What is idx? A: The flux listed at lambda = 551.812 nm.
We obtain 30.3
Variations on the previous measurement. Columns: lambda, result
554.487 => 24.5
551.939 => 30.8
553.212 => 23.8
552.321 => 28.4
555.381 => 26.9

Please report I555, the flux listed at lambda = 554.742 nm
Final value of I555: 25.7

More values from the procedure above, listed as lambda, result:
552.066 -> 30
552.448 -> 27.9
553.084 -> 23.6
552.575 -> 26.4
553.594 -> 25.6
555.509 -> 26.9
